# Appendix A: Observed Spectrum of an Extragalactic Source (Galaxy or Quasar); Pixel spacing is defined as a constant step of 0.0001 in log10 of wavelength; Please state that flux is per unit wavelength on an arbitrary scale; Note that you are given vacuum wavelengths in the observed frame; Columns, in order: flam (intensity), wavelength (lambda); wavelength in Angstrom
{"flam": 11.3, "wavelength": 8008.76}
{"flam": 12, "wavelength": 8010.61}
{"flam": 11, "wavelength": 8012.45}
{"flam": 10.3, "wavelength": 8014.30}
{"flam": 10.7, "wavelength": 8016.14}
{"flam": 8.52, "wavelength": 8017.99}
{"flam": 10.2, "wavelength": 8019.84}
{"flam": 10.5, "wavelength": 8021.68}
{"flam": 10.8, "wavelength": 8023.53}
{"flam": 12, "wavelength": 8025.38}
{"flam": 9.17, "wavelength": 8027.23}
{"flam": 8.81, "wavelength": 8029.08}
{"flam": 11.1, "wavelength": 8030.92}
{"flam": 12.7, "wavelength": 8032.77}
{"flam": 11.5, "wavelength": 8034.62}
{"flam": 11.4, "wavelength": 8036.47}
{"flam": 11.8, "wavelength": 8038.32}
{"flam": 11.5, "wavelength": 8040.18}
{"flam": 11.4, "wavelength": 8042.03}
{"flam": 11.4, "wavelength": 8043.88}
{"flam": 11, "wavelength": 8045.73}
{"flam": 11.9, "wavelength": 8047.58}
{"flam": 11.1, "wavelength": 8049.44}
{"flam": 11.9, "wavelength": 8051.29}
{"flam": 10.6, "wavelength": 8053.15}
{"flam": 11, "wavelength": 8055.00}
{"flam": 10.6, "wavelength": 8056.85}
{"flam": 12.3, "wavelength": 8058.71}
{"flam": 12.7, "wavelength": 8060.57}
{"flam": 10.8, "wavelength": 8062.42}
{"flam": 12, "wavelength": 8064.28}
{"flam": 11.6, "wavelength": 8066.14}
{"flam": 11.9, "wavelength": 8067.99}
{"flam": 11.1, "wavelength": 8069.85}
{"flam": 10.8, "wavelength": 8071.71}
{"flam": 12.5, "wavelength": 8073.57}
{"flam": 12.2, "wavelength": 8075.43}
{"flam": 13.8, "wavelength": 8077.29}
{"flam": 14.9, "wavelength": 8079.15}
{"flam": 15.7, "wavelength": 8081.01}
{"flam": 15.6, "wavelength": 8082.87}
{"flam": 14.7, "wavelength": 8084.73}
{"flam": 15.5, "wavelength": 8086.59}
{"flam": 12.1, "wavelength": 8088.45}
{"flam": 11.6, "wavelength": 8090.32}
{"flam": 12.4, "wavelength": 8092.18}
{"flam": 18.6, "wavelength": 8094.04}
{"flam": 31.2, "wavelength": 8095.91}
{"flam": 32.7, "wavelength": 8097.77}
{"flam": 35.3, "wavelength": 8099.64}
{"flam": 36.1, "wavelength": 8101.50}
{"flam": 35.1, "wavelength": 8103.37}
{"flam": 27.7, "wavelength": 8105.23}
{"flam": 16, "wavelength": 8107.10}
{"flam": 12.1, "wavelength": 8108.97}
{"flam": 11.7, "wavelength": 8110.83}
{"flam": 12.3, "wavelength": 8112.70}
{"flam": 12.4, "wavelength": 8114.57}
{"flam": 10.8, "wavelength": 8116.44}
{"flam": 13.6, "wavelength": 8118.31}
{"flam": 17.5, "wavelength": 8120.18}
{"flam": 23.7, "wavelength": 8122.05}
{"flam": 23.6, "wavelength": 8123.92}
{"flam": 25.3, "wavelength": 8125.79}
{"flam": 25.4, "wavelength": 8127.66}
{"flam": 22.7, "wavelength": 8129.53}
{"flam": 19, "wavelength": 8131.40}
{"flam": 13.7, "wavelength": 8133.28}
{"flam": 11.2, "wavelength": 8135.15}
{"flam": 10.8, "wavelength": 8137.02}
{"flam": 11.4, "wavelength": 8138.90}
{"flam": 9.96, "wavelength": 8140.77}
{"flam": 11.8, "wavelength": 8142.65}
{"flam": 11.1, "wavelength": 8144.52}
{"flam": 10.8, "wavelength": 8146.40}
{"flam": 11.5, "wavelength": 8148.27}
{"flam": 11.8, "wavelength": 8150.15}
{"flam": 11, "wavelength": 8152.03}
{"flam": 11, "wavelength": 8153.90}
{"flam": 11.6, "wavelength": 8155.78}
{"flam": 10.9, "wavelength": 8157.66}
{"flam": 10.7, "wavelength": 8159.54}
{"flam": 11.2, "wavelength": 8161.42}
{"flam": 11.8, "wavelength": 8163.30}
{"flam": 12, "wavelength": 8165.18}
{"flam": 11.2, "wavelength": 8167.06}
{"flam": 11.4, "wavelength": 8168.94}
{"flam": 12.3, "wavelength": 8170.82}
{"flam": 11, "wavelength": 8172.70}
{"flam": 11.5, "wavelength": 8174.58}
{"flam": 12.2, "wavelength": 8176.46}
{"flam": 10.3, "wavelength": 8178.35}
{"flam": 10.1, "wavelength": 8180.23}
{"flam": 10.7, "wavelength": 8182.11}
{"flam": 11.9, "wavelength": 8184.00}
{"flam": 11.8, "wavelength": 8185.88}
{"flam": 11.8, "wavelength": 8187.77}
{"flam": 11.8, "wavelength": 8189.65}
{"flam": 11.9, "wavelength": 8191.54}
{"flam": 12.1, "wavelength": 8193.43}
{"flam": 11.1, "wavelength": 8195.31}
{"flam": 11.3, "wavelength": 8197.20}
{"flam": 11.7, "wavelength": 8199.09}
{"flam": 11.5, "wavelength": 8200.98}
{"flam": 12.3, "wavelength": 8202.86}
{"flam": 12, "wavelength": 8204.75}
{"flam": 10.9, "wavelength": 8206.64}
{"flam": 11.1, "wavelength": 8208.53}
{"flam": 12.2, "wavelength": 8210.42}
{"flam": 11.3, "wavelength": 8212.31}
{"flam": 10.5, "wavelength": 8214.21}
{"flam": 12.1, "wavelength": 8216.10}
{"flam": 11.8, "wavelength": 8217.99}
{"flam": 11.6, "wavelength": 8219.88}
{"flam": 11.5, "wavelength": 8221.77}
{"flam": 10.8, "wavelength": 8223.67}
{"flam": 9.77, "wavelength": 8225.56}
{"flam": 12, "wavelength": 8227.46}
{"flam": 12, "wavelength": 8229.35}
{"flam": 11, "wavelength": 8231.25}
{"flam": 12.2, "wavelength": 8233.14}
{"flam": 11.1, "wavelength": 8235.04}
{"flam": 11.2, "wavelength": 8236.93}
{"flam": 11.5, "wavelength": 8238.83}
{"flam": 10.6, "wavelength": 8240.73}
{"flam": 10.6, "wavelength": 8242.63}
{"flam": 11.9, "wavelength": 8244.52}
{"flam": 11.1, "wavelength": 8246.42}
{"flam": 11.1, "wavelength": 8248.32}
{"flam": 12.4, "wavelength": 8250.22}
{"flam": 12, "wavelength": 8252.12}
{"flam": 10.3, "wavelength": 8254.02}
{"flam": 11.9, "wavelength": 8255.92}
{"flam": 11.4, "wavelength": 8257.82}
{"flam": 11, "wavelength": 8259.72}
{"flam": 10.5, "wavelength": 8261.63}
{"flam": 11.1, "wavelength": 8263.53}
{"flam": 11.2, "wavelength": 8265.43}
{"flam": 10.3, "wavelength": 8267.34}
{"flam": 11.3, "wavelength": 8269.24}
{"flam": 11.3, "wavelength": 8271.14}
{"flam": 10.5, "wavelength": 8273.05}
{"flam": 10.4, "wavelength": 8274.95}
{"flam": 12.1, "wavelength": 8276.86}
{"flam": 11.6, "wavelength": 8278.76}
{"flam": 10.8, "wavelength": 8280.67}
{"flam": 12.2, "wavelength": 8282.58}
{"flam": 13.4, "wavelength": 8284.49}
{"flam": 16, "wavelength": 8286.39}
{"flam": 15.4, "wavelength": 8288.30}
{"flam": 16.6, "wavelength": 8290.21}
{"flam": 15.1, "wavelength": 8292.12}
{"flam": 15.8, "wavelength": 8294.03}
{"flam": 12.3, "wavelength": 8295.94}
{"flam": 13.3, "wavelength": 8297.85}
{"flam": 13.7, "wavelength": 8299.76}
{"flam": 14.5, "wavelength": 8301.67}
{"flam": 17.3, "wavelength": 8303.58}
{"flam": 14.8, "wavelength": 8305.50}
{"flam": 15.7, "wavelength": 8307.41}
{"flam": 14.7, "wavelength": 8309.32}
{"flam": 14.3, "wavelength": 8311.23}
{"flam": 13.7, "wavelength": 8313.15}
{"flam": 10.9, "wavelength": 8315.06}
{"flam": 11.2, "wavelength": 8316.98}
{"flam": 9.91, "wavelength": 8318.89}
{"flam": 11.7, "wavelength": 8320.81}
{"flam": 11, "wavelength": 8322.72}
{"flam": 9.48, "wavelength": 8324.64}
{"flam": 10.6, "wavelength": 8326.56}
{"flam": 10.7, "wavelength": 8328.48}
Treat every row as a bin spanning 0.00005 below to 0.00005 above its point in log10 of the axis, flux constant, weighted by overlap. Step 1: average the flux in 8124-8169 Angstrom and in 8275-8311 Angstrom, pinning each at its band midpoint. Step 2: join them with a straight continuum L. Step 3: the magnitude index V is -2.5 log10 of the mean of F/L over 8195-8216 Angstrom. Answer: 0.20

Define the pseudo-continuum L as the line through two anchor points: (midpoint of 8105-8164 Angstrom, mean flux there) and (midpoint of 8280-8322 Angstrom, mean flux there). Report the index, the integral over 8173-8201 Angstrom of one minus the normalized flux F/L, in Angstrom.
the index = 5.5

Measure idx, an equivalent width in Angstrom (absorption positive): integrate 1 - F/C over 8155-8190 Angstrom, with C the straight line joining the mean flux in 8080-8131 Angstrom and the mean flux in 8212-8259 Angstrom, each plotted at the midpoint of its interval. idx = 9.4 Angstrom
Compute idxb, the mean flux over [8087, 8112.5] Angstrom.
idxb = 22.1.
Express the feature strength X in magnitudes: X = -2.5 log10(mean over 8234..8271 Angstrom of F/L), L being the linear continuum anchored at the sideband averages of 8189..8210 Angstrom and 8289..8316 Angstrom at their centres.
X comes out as 0.170 mag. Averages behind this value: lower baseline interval 11.6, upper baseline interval 14.5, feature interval 11.2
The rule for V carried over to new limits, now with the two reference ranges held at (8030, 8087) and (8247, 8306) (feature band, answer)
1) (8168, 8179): 0.08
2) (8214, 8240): 0.10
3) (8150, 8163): 0.11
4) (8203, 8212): 0.08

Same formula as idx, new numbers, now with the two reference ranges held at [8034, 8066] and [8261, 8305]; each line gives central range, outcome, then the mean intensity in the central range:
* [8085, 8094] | -1.4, 13.6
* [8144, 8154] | 0.7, 11.2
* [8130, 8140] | -1.3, 13.6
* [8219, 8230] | 1.1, 11.3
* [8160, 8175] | 0.8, 11.5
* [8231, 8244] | 1.5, 11.2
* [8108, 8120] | -0.6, 12.5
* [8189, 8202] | 0.8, 11.6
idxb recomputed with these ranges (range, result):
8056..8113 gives 17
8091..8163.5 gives 17.1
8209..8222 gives 11.6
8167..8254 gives 11.4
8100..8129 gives 20.6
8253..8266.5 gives 11.1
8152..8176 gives 11.4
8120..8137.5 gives 19.6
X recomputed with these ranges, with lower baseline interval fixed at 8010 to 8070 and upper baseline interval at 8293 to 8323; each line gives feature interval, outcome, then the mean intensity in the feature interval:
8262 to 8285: 0.17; 11.3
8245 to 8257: 0.13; 11.5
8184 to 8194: 0.05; 11.9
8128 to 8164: -0.04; 12.5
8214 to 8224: 0.11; 11.5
